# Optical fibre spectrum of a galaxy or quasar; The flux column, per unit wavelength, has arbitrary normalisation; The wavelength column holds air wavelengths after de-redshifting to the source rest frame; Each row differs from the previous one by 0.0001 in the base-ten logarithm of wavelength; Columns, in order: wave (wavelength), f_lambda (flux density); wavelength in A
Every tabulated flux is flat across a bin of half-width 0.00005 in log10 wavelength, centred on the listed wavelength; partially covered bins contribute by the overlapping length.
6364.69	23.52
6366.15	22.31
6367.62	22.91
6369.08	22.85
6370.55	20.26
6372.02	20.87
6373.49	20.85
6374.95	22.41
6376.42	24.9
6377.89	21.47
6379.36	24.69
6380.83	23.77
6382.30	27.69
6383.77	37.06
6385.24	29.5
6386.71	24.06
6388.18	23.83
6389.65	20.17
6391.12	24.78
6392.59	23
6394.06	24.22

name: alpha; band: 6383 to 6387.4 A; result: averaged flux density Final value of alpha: 30.3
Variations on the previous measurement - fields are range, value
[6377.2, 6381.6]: 23.3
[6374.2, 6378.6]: 22.9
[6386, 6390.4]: 22.7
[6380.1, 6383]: 25.7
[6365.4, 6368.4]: 22.7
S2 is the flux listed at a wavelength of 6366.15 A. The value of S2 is 22.31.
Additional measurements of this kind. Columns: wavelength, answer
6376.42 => 24.9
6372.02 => 20.87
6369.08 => 22.85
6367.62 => 22.91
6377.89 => 21.47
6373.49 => 20.85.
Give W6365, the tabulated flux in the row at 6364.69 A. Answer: 23.52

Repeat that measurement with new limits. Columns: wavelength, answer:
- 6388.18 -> 23.83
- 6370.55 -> 20.26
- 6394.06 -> 24.22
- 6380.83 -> 23.77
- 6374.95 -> 22.41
